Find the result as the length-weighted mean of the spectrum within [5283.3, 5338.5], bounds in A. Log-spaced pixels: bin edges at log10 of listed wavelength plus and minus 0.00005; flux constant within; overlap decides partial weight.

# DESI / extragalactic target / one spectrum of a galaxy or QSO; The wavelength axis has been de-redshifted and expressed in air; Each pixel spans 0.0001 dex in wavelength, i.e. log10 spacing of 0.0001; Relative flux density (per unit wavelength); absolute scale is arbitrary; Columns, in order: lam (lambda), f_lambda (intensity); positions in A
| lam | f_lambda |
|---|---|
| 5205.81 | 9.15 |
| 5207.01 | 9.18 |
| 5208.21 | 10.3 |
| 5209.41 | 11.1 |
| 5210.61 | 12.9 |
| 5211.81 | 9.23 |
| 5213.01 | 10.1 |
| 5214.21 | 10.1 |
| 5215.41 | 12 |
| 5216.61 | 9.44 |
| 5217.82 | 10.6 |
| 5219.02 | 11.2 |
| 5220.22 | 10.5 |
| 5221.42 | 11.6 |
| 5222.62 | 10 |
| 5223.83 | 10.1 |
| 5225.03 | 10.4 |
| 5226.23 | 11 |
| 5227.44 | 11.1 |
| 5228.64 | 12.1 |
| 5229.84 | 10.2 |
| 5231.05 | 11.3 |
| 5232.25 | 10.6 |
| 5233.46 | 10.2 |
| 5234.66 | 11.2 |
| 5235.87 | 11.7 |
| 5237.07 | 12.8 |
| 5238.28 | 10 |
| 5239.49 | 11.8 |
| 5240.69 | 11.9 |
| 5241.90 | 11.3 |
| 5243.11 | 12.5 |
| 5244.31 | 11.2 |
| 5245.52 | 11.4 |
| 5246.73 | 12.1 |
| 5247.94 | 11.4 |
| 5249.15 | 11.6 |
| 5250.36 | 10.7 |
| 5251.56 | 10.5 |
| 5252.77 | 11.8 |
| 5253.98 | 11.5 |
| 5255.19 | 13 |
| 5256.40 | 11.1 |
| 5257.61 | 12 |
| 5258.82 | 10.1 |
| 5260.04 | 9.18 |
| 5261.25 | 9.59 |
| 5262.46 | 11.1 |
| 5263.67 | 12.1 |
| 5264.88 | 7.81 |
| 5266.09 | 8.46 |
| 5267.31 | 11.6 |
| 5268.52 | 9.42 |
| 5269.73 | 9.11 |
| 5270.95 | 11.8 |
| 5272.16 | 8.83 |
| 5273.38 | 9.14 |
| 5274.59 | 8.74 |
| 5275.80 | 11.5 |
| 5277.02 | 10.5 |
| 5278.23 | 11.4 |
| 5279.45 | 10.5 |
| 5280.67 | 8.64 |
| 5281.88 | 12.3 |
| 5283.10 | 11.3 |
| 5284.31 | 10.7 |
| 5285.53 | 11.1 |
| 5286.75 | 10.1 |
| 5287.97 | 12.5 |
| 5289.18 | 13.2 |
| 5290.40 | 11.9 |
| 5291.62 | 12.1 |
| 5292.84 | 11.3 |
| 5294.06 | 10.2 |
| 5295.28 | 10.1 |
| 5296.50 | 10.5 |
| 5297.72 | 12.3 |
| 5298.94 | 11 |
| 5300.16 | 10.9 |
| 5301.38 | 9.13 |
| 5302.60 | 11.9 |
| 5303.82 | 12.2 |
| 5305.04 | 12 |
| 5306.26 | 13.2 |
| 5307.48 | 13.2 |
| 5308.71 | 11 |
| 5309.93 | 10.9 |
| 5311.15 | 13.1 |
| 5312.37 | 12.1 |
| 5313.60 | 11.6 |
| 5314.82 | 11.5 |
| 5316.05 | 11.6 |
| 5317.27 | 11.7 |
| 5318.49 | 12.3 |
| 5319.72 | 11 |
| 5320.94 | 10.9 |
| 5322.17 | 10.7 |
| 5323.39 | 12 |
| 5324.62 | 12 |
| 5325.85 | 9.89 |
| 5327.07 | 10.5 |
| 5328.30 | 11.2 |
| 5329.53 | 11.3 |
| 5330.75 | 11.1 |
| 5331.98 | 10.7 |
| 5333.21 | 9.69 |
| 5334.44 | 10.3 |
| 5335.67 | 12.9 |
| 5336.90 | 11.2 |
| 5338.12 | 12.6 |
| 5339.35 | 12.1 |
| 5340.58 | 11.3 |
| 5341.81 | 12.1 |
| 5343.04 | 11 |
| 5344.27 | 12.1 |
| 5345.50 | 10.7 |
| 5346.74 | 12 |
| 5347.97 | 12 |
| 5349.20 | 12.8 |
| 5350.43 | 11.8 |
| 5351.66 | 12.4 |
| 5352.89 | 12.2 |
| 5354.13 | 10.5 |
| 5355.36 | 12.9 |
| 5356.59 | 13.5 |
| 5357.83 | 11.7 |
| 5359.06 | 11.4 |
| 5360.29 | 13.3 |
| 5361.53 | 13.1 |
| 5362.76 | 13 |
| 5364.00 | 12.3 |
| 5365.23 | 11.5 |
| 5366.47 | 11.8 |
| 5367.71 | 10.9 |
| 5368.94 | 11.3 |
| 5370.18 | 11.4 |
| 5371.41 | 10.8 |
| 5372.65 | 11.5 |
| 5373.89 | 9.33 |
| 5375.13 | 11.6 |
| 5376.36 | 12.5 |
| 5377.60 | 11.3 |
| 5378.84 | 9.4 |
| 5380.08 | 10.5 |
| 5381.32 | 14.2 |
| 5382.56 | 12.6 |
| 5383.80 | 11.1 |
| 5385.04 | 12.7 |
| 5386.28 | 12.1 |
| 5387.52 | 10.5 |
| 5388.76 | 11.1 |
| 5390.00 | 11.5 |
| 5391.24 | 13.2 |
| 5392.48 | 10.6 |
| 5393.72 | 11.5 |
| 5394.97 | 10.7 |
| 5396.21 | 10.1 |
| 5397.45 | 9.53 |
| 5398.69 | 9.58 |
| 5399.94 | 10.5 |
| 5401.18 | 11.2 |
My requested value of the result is 11.4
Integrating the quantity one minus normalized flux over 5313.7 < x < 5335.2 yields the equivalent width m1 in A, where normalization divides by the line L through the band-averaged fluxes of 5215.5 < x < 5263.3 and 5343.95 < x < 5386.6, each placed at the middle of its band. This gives 0.9 A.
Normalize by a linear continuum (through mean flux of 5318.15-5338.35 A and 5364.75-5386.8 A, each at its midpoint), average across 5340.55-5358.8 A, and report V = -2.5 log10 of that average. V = -0.06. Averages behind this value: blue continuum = 11.2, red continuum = 11.5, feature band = 11.9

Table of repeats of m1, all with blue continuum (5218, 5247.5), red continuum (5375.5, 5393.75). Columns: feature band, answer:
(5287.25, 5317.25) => -0.64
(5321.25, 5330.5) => 0.32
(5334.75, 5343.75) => -0.25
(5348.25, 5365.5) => -1.12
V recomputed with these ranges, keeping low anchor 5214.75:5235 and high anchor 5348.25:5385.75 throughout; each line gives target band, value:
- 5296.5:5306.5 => -0.01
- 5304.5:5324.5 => -0.03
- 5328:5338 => 0.04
